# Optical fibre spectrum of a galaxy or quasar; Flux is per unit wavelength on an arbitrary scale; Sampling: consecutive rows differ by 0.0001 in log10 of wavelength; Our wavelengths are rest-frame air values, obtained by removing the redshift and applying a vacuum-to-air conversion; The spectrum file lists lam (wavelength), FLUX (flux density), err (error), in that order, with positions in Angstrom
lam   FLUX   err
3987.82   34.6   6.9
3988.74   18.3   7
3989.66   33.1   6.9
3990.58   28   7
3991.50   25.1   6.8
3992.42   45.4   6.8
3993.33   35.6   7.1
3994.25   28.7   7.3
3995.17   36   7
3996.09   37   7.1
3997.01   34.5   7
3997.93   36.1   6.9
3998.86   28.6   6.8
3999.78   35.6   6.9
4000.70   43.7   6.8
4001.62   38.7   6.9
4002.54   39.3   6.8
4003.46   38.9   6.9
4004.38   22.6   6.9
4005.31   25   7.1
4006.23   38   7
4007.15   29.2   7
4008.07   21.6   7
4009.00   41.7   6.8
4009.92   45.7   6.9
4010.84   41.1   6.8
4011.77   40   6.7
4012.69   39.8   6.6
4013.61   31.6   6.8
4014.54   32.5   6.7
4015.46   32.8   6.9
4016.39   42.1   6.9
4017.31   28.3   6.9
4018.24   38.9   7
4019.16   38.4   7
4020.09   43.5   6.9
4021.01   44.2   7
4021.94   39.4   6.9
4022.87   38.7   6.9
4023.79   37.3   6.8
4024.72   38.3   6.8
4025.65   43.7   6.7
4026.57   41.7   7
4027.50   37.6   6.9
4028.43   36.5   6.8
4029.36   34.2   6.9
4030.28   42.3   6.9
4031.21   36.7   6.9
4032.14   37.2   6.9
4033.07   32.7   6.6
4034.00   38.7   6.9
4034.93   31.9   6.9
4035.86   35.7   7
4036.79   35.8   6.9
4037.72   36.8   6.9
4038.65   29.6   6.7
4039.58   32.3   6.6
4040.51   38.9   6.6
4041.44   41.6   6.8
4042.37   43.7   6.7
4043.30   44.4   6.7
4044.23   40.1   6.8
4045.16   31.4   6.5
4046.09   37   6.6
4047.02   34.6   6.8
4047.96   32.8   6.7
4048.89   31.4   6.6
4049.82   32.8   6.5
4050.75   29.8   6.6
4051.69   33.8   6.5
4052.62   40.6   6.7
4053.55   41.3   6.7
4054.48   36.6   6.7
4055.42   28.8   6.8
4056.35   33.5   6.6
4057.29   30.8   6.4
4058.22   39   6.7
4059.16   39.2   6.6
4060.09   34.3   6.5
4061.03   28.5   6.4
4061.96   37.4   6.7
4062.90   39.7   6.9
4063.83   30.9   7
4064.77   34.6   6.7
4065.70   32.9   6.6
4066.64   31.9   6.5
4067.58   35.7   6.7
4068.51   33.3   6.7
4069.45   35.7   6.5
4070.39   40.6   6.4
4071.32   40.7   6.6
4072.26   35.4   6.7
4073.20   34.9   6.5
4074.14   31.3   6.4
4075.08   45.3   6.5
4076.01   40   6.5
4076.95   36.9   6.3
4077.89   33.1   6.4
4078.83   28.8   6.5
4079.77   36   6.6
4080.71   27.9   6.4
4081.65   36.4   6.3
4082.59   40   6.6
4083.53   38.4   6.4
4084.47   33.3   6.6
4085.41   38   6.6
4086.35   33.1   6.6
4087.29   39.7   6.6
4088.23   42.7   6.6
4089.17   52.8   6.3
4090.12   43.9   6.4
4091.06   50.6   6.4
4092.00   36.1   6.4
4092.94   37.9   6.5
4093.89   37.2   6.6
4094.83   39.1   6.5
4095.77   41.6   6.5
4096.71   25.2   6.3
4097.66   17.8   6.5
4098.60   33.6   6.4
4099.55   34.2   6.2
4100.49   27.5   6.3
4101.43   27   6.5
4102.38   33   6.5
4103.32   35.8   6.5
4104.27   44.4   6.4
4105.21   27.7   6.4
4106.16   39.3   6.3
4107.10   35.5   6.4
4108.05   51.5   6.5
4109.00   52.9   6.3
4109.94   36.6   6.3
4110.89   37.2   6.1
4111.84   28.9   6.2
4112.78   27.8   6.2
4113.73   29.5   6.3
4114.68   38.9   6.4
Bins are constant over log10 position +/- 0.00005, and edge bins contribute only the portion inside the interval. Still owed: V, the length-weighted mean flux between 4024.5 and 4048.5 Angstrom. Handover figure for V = 37.1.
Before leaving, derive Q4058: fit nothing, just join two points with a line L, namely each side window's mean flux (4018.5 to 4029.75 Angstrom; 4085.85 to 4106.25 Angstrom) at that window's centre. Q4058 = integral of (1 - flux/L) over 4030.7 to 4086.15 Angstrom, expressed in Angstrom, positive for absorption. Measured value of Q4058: 3.4 Angstrom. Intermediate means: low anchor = 39.5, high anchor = 36.3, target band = 35.6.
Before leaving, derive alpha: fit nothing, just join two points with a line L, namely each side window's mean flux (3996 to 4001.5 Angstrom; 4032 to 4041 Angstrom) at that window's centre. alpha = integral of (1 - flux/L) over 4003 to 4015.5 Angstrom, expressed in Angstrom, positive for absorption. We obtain 0.5 Angstrom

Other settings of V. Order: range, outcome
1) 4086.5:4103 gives 36.4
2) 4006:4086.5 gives 36.3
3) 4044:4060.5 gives 34.8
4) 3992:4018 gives 35.4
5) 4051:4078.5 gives 35.7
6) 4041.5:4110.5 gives 36.3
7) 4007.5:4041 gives 37.1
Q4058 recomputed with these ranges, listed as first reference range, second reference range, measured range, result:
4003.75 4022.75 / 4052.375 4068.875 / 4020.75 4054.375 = -1.6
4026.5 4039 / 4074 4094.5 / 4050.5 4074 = 1.4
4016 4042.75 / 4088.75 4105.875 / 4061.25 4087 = 0.6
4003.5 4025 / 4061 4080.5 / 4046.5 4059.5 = 0.4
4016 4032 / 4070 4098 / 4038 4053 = 0.9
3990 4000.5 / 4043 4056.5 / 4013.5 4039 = -1.8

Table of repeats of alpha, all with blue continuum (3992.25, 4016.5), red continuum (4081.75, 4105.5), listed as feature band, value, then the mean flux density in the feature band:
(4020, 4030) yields -1.1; 39.5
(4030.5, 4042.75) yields -0.2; 36.3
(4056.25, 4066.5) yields 0.4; 34.6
